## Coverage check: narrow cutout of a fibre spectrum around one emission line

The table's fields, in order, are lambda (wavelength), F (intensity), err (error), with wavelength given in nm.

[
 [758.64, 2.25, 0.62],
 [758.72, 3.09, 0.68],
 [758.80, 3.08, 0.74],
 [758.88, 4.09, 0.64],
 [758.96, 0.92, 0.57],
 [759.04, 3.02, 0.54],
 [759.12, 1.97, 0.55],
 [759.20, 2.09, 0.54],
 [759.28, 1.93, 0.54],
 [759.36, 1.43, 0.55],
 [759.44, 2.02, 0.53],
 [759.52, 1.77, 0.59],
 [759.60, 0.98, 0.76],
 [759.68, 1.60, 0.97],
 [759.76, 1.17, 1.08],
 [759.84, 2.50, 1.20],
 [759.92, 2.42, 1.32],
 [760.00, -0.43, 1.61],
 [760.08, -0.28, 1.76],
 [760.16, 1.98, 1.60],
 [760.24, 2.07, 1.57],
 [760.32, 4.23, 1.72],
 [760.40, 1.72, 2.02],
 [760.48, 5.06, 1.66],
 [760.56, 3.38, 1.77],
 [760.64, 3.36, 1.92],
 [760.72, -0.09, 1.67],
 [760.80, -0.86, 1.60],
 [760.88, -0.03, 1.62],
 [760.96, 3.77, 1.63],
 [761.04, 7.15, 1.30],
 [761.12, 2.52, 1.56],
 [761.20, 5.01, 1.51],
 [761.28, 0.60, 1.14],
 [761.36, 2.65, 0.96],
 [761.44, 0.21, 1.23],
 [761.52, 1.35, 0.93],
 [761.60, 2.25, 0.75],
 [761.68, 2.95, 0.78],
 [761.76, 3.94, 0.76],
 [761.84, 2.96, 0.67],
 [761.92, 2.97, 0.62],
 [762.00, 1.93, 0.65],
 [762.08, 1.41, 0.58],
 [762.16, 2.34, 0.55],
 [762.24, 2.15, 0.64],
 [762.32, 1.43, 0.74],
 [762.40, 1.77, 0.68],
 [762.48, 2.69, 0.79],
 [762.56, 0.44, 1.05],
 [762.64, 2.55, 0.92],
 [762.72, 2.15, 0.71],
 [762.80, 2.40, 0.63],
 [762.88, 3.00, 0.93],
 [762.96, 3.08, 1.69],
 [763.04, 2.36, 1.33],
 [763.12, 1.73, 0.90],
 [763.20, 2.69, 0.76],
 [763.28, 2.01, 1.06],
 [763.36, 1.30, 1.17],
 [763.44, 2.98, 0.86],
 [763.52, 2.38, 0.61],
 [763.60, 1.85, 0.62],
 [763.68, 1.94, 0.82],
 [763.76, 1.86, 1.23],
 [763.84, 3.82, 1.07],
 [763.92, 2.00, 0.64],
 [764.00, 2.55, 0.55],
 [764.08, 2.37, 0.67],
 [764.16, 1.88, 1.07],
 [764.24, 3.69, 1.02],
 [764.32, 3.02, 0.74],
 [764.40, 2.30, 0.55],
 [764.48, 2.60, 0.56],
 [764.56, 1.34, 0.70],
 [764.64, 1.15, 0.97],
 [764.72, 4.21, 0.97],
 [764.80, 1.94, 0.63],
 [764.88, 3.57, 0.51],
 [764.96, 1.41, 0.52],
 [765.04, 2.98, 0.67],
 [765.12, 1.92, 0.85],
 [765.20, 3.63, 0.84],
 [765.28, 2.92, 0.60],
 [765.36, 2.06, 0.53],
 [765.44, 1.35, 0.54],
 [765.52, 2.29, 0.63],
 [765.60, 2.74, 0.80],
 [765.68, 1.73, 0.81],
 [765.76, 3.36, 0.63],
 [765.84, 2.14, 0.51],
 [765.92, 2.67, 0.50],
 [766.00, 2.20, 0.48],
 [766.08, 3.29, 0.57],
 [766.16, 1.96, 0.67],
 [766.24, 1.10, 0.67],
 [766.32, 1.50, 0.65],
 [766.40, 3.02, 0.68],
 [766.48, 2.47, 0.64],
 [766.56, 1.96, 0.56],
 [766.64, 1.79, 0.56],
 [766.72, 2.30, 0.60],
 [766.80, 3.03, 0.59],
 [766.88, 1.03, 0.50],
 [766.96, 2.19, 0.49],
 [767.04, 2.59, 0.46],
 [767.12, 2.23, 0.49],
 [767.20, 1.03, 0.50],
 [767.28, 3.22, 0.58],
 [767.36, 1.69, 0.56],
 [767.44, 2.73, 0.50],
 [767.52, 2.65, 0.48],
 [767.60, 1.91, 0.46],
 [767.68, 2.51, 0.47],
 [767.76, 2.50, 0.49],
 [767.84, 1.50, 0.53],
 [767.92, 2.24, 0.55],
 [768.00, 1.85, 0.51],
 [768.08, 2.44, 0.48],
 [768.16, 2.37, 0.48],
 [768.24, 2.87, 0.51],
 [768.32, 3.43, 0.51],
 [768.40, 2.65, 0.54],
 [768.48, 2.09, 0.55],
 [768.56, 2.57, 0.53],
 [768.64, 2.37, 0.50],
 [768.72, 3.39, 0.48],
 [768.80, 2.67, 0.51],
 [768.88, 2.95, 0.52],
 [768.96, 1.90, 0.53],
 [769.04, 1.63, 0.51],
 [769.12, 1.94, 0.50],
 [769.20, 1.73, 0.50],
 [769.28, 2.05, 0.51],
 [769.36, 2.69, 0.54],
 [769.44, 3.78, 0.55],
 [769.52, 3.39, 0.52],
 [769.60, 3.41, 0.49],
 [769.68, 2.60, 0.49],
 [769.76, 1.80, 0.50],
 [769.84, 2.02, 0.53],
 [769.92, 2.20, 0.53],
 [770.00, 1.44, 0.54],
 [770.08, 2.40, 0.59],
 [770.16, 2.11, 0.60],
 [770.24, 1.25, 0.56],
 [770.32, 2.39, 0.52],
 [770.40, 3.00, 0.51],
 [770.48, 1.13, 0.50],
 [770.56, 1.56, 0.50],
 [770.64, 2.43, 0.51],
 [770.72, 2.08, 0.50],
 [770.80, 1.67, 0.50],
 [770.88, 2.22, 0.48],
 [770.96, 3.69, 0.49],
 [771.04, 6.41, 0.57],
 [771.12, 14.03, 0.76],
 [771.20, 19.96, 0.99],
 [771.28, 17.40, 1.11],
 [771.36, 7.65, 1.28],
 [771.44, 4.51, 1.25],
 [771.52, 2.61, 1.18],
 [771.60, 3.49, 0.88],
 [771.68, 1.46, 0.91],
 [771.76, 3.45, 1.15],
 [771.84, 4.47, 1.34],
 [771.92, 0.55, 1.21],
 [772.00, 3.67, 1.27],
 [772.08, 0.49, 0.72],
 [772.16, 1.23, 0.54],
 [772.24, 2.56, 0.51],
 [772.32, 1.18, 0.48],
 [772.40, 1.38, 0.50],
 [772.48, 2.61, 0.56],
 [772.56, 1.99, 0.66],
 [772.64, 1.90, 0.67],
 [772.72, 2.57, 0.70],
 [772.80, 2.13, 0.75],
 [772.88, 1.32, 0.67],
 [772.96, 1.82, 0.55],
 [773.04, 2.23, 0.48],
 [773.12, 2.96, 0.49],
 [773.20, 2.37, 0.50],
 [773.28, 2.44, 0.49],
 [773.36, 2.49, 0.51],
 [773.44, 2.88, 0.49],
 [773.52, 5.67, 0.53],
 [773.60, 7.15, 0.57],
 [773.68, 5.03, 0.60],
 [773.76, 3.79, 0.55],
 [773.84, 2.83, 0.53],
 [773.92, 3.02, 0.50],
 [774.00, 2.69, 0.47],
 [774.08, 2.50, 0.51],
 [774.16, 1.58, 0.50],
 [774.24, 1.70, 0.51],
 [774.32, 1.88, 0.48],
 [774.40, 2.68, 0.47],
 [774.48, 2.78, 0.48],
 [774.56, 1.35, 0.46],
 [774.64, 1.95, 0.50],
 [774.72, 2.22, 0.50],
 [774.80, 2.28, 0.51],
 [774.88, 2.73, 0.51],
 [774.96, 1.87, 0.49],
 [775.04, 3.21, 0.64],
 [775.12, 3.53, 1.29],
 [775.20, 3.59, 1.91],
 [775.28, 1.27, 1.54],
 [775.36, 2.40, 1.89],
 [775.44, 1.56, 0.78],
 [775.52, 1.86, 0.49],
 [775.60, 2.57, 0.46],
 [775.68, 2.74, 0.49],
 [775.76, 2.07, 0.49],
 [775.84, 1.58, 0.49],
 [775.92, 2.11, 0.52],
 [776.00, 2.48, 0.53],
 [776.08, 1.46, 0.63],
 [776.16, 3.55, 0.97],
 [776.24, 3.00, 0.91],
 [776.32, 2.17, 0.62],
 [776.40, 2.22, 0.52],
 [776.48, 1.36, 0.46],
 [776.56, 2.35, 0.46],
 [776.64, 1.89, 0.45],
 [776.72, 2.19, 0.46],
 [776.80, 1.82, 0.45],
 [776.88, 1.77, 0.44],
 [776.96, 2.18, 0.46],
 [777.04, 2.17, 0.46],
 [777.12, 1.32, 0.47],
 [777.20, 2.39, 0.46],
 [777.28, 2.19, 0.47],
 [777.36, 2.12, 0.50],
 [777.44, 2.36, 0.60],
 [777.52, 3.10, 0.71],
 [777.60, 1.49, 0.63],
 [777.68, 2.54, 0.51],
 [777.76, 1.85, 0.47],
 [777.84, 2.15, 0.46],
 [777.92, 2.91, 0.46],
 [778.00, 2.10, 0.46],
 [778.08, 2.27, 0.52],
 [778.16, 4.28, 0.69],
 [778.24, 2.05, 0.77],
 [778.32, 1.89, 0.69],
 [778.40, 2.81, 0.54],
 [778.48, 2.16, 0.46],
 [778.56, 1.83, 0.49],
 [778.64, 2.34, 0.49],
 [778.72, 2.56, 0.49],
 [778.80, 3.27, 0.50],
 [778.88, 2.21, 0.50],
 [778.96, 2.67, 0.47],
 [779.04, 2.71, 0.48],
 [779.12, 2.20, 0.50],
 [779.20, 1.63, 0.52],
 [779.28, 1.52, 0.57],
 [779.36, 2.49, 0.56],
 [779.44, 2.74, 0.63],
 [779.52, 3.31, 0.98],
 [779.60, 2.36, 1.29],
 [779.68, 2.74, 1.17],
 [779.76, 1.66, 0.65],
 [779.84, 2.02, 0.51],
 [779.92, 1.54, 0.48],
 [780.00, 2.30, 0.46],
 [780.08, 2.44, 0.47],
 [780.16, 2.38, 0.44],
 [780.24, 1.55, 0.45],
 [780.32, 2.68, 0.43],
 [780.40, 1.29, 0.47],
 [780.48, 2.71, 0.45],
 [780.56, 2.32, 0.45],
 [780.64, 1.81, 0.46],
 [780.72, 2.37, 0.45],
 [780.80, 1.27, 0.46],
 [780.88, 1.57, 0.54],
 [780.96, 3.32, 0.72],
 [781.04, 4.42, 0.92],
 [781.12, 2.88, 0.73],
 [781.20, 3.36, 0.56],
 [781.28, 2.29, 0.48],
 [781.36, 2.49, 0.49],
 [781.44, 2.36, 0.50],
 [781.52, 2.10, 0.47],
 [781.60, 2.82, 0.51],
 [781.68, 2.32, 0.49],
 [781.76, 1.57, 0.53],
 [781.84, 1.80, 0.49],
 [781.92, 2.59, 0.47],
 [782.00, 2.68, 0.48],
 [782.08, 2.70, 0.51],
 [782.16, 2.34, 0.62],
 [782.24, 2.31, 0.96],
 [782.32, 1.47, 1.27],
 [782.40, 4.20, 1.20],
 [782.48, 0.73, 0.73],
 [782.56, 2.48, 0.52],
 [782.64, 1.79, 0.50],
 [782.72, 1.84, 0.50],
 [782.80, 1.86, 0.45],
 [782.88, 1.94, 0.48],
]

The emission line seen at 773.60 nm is [N II] 6583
